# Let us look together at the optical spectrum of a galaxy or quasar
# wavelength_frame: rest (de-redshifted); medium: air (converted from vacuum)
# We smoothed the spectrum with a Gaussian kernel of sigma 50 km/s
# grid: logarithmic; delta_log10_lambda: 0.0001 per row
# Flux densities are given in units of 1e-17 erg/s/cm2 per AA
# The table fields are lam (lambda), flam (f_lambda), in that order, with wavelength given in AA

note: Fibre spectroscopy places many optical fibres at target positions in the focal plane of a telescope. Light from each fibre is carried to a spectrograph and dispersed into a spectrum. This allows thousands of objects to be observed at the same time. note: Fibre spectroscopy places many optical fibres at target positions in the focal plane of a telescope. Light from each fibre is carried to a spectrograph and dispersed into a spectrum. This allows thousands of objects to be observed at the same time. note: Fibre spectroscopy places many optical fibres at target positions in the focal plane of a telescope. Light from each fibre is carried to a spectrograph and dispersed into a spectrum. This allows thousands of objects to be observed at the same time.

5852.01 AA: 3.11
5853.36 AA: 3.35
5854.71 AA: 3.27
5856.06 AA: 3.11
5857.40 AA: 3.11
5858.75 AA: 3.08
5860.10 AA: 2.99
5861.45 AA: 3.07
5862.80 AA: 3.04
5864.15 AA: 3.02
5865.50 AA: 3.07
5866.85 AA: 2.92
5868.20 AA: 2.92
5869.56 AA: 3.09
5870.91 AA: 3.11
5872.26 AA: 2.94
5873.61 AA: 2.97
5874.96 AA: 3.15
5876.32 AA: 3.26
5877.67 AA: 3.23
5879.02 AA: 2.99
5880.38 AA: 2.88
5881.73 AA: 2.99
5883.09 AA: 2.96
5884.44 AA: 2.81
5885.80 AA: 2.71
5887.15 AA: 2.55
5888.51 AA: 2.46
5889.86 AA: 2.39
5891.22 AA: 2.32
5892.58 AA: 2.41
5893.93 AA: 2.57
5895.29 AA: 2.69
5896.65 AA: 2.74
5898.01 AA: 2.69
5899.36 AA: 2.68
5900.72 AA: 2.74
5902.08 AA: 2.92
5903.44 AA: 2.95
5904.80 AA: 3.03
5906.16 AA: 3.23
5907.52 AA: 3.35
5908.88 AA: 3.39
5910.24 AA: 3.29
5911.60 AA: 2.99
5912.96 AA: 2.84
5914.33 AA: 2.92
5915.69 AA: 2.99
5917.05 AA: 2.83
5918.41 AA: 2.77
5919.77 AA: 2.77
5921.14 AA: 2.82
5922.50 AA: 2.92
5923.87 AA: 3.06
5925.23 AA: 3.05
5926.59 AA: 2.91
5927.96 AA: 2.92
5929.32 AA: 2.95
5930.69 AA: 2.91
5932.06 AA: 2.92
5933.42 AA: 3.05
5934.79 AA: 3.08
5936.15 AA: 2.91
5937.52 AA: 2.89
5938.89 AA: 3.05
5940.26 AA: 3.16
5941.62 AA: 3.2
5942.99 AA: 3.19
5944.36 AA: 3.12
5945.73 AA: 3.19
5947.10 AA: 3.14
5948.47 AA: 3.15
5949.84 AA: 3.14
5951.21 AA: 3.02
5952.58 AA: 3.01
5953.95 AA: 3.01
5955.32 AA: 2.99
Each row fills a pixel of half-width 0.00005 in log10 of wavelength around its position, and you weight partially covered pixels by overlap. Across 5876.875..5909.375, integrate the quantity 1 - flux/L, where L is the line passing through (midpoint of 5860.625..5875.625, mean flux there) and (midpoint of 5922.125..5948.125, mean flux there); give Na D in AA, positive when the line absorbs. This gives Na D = 2.27 AA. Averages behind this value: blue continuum 3.03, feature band 2.82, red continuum 3.04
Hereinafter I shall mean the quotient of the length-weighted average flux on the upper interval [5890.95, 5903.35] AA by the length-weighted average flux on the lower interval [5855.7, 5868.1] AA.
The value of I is 0.9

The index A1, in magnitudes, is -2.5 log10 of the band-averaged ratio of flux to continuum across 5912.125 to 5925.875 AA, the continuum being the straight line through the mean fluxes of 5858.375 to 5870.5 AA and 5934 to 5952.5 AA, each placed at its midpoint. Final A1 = 0.06 mag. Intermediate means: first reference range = 3.02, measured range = 2.9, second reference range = 3.09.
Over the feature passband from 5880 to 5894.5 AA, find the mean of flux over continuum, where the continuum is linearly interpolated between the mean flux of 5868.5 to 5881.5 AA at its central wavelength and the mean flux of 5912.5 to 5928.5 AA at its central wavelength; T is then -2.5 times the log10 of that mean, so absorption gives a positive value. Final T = 0.15 mag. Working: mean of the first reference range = 3.06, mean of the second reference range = 2.9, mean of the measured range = 2.64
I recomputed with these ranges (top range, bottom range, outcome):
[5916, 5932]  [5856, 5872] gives 0.96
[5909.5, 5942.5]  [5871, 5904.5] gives 1.06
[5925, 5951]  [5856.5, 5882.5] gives 1.00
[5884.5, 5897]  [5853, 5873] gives 0.83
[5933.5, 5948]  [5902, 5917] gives 1.00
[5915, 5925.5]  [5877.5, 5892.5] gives 1.06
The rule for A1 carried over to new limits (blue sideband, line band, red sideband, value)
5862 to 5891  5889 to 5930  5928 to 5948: 0.04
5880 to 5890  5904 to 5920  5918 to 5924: -0.08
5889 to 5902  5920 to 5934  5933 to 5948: 0.00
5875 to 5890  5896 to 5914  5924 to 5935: -0.02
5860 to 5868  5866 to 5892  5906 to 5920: 0.05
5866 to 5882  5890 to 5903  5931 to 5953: 0.16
